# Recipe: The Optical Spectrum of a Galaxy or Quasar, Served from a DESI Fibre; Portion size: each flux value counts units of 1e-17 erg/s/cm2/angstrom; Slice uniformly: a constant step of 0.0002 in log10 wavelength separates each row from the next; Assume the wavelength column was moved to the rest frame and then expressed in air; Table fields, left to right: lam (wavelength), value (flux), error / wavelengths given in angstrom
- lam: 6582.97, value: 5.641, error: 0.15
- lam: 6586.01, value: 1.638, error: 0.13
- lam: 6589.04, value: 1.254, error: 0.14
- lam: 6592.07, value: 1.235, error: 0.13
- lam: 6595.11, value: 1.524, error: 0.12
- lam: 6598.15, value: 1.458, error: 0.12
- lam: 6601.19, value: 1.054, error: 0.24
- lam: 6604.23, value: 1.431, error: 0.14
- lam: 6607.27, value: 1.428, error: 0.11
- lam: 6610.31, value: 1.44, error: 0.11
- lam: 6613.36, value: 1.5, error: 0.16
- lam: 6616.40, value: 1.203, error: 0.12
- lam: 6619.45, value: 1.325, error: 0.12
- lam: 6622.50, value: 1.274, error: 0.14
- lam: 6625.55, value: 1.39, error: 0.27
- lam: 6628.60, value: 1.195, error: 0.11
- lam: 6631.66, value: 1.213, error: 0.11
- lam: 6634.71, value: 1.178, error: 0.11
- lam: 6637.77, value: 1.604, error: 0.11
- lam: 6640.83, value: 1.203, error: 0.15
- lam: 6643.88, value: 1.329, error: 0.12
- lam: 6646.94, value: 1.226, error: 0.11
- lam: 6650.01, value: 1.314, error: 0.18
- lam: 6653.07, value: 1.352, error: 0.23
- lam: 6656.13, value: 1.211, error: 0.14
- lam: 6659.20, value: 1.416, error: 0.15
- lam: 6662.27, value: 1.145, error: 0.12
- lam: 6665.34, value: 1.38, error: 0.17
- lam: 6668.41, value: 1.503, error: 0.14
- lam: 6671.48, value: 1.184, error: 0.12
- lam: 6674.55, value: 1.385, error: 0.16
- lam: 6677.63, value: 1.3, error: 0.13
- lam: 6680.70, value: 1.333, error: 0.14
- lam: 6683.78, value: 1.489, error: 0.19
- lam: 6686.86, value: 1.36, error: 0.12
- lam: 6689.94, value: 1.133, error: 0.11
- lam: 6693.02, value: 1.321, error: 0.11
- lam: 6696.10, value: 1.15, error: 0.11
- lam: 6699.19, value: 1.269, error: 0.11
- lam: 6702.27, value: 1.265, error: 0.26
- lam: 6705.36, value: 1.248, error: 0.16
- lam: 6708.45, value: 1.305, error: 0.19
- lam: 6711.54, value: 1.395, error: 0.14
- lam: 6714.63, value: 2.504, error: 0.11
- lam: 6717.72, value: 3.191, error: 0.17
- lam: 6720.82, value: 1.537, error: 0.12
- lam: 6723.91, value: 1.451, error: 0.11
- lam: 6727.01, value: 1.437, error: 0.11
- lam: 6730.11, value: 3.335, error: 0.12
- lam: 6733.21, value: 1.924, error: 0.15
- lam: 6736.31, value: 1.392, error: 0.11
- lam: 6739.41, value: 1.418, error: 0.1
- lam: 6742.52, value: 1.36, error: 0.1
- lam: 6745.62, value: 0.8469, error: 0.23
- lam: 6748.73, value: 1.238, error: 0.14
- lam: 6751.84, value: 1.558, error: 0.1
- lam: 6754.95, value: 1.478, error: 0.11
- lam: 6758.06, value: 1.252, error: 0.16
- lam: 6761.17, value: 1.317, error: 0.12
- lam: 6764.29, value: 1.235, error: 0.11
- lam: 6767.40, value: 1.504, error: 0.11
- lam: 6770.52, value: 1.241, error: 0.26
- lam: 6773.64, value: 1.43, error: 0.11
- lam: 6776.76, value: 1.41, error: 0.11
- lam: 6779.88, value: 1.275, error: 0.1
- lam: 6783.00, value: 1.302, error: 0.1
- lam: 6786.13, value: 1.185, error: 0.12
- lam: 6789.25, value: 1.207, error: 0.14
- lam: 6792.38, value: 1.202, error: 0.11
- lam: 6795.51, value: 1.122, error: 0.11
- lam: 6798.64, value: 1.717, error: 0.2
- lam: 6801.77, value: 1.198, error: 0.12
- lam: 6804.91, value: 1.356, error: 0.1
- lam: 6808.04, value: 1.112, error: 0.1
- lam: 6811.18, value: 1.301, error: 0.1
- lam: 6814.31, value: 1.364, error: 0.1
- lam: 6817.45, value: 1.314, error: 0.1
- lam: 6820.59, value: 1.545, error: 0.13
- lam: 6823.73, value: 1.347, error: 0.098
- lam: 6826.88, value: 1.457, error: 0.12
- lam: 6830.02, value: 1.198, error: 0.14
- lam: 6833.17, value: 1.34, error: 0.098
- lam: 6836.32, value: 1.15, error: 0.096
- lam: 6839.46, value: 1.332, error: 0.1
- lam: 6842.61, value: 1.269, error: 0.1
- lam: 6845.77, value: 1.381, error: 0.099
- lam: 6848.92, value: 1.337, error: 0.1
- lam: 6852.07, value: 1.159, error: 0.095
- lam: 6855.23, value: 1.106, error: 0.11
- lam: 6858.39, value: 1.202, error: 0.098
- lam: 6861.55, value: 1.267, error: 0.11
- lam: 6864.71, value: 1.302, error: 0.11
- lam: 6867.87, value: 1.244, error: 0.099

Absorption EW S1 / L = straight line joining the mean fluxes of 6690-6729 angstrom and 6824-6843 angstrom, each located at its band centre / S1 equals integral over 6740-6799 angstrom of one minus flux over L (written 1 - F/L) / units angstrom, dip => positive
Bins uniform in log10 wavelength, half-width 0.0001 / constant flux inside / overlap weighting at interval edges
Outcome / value 5.90 angstrom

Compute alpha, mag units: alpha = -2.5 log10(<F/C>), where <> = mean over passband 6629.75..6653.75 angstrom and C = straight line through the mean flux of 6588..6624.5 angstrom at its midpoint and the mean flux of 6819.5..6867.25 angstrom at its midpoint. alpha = 0.032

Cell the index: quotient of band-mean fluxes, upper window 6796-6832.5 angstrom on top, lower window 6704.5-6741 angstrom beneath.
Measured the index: 0.73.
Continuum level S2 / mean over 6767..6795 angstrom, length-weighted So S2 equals 1.29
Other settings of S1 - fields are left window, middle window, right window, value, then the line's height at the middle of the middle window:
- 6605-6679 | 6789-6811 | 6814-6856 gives 0.5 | 1.31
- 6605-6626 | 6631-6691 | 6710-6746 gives 9.3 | 1.56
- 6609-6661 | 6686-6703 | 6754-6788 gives 1.0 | 1.32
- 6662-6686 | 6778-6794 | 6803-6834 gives 1.2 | 1.34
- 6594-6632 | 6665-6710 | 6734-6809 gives 0.8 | 1.33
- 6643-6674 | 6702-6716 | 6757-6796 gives -2.8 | 1.3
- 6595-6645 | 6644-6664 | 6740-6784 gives 0.7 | 1.33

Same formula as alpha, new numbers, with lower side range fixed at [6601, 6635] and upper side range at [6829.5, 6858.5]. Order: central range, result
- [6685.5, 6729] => -0.21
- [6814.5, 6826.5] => -0.12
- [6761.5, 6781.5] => -0.06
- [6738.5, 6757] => -0.03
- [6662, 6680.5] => -0.02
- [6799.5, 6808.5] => -0.01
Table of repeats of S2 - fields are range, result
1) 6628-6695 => 1.31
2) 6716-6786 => 1.55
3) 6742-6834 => 1.31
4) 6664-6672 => 1.38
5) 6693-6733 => 1.75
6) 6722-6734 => 2.03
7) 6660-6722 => 1.47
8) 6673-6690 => 1.35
